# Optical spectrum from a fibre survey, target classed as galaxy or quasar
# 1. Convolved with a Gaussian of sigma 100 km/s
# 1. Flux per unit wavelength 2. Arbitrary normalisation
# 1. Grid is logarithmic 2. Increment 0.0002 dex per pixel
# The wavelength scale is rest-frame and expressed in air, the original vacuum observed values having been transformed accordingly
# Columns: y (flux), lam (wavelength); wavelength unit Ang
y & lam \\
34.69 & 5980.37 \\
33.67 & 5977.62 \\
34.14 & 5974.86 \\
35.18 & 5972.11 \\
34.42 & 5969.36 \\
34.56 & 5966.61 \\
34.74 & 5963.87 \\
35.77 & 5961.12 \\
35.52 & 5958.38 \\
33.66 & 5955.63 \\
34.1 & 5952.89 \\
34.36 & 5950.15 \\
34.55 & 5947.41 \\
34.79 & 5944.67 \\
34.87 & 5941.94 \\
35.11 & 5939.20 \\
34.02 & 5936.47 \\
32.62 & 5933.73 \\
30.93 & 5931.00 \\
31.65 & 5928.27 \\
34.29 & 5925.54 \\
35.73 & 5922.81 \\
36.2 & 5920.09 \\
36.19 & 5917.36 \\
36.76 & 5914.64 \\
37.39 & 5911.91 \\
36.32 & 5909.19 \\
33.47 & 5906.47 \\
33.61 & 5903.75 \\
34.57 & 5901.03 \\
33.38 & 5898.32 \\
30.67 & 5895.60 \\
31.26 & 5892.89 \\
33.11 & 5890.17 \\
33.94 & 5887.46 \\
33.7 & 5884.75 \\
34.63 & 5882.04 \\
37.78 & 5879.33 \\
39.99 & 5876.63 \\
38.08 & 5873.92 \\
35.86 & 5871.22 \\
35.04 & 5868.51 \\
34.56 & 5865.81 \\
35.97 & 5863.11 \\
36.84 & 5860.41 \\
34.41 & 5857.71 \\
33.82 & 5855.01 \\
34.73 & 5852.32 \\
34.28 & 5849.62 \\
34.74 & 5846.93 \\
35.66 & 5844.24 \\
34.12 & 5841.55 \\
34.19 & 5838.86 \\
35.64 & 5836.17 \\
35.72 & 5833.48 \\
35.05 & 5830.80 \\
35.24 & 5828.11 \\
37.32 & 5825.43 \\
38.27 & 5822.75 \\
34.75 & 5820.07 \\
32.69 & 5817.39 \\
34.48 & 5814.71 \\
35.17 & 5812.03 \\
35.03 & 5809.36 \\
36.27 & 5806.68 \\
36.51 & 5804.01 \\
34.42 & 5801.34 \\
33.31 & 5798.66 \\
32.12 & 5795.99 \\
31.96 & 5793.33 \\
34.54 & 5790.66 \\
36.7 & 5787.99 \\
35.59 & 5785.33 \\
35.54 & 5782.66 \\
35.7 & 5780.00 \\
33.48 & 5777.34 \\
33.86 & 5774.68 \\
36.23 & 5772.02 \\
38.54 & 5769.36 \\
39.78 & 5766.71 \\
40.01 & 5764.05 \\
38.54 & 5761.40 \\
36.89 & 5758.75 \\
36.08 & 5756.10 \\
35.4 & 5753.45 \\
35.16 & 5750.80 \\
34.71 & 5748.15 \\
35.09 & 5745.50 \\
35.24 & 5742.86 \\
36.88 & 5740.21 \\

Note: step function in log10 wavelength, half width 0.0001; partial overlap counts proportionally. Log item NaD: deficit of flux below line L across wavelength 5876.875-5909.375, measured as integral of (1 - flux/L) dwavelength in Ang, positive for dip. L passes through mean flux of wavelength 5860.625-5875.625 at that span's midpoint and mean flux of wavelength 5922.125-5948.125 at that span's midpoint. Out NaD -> 1.1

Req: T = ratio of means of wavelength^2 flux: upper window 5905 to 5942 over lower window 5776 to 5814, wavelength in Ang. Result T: 1.04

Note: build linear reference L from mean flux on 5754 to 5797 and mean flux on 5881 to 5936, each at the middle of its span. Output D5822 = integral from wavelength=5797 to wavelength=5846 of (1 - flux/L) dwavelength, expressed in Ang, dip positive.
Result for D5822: 0.17 Ang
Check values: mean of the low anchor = 36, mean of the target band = 35.2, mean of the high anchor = 34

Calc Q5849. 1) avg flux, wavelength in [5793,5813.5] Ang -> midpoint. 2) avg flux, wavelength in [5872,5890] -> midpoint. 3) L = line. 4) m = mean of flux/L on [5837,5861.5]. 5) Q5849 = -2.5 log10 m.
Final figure 0.02 mag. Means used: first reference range 34.5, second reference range 36.1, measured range 34.8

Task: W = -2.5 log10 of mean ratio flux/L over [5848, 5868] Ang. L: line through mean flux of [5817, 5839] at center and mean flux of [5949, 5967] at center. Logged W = 0.01 mag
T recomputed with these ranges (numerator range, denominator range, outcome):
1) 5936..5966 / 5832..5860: 1.03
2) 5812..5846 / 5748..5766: 0.98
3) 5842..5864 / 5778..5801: 1.04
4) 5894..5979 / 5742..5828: 1.02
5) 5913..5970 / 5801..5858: 1.02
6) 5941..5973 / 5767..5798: 1.05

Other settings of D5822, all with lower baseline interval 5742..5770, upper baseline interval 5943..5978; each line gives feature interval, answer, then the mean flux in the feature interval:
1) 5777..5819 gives 2.05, 34.6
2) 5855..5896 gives 0.49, 35.1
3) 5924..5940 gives 0.85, 33.1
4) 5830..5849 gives 0.50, 35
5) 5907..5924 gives -0.58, 36.3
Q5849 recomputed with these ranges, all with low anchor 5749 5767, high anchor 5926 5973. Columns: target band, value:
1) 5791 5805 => 0.09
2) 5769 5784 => 0.05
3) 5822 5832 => -0.01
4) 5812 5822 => 0.06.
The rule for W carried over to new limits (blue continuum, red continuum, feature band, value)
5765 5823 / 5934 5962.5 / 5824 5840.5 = -0.01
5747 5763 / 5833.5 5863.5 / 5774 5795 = 0.04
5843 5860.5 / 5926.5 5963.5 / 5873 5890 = -0.05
